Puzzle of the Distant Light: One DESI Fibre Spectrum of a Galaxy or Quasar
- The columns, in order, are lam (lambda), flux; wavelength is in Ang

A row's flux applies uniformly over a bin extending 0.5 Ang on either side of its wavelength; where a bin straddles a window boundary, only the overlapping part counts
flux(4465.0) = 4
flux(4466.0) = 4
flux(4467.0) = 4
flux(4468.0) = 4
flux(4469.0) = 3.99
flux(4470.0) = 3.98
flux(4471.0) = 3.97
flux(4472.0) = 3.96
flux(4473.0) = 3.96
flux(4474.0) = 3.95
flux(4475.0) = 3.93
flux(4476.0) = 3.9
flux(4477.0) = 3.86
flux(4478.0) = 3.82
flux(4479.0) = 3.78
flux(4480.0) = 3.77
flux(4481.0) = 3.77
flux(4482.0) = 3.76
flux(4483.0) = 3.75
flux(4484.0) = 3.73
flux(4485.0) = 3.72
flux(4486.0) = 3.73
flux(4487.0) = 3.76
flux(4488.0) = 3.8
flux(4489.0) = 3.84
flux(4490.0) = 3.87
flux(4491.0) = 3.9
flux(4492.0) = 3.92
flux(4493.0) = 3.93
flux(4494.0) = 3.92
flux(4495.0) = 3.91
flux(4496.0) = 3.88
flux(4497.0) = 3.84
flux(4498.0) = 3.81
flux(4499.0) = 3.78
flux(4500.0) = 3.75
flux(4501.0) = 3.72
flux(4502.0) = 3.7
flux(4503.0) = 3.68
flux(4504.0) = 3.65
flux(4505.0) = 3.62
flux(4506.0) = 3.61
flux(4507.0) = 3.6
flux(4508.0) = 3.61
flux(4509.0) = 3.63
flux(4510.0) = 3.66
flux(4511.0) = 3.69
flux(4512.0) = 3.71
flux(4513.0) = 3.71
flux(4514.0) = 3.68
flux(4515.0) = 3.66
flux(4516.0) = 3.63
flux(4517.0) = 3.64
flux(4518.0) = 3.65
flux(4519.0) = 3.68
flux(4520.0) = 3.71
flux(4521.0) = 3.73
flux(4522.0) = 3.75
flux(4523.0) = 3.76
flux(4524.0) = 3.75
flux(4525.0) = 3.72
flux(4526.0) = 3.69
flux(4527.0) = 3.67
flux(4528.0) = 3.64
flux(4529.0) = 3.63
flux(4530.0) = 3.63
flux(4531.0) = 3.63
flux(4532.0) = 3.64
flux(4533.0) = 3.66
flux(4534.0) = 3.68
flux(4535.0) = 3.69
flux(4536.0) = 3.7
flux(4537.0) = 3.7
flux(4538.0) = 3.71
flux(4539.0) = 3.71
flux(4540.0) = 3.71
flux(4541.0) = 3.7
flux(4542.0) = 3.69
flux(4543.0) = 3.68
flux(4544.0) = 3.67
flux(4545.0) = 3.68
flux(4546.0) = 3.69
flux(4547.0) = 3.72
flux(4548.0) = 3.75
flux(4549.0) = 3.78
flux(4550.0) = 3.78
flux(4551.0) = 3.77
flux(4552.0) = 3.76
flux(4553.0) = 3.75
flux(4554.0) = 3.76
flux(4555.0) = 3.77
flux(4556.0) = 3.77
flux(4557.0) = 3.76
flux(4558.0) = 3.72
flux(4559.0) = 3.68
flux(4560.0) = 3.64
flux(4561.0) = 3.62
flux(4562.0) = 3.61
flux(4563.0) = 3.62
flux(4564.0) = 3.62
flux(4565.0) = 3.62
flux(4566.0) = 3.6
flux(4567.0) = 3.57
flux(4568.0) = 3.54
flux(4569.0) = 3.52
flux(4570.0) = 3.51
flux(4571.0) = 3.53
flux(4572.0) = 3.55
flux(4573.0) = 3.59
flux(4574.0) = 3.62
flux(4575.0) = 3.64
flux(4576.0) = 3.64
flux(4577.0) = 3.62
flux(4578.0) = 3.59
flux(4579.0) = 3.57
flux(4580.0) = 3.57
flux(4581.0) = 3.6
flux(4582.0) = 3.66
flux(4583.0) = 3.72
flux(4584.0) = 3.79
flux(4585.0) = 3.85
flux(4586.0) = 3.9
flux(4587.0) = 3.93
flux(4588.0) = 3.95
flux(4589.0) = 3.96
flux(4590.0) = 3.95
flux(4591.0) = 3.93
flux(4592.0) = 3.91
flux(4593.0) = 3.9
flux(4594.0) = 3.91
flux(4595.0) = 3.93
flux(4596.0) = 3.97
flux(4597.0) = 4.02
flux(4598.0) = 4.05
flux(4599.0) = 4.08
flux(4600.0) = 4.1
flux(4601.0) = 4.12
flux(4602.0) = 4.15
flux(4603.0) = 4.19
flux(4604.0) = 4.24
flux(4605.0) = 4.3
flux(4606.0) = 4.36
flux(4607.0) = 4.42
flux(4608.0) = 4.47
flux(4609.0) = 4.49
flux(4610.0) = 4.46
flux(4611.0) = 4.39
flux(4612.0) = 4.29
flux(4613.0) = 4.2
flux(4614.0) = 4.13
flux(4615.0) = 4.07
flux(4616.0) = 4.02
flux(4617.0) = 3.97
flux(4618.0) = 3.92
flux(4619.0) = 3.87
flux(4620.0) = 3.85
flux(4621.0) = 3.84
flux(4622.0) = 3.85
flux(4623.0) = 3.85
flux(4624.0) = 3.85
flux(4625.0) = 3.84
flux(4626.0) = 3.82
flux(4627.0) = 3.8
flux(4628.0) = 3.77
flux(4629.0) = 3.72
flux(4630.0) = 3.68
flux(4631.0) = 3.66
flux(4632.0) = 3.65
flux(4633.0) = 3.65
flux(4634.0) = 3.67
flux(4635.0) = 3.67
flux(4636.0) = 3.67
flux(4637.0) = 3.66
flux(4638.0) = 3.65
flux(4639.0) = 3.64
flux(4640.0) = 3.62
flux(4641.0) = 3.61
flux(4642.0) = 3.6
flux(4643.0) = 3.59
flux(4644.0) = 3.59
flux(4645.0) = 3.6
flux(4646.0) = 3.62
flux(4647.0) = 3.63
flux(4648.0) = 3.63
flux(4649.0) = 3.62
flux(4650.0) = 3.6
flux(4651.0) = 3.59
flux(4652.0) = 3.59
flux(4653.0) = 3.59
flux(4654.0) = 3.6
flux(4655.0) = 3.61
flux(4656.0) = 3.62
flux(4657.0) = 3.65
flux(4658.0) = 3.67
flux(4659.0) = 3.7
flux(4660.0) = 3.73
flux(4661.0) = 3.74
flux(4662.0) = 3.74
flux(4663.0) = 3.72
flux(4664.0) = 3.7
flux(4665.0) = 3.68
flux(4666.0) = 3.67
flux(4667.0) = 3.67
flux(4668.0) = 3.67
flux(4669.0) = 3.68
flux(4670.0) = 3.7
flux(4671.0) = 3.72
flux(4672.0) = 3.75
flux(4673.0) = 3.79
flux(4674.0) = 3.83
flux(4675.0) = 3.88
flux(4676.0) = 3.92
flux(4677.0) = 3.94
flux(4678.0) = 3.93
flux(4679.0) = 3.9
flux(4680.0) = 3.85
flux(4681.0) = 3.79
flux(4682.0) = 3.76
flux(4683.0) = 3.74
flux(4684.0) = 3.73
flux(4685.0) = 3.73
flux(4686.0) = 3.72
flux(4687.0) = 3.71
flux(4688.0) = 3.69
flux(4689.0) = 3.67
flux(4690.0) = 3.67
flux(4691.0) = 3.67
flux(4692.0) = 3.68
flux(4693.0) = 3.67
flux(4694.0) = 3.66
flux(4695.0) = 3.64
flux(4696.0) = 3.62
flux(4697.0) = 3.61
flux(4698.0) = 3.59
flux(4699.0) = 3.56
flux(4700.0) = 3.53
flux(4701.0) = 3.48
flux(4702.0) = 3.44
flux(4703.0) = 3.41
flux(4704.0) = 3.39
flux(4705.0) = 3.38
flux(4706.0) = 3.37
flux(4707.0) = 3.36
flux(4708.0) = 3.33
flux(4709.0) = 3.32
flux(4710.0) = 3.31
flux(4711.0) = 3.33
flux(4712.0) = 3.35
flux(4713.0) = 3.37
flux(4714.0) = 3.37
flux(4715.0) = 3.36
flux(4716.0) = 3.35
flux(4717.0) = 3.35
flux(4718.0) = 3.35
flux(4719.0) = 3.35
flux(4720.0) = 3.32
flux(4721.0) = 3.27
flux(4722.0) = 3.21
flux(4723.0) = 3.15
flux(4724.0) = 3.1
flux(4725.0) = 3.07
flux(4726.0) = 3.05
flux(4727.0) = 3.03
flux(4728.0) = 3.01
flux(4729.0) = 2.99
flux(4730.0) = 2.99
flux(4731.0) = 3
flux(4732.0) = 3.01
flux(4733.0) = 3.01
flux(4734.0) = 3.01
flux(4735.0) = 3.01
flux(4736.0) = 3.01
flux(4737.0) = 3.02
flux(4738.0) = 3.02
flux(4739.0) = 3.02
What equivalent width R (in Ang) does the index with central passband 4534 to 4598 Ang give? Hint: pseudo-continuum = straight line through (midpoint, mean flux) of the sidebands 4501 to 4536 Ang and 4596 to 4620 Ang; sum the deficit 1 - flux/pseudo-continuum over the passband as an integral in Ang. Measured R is 3.50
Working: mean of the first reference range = 3.67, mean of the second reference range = 4.18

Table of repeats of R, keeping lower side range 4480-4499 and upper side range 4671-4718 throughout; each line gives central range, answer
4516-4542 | 0.6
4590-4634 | -3.9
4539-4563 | 0.3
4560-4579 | 0.7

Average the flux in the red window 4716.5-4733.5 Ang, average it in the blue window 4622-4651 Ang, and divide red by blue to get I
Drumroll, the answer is 0.85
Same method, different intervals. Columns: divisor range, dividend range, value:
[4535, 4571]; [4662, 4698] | 1.01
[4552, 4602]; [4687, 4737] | 0.89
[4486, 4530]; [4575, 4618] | 1.07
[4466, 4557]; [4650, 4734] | 0.94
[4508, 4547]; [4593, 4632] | 1.10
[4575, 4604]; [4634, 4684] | 0.95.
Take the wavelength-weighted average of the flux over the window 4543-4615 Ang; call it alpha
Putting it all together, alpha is 3.85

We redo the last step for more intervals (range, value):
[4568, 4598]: 3.75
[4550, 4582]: 3.64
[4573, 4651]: 3.87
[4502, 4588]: 3.68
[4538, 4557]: 3.73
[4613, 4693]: 3.74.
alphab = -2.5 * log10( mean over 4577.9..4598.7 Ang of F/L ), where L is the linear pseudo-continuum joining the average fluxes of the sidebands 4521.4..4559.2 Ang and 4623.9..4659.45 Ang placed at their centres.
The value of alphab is -0.05 mag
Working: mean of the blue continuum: 3.71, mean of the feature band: 3.85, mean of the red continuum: 3.66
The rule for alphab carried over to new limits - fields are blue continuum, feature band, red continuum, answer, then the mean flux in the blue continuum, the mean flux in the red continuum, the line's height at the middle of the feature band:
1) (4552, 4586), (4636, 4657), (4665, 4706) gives 0.017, 3.65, 3.68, 3.67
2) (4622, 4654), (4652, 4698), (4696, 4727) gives -0.063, 3.67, 3.35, 3.51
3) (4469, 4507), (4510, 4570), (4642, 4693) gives 0.029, 3.82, 3.7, 3.78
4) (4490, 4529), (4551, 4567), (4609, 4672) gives 0.016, 3.73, 3.76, 3.74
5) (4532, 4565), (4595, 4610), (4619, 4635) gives -0.127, 3.7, 3.77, 3.75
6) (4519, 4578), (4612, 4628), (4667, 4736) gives -0.102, 3.67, 3.47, 3.58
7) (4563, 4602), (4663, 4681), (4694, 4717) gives -0.076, 3.77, 3.43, 3.53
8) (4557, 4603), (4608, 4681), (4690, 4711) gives -0.047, 3.76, 3.5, 3.62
